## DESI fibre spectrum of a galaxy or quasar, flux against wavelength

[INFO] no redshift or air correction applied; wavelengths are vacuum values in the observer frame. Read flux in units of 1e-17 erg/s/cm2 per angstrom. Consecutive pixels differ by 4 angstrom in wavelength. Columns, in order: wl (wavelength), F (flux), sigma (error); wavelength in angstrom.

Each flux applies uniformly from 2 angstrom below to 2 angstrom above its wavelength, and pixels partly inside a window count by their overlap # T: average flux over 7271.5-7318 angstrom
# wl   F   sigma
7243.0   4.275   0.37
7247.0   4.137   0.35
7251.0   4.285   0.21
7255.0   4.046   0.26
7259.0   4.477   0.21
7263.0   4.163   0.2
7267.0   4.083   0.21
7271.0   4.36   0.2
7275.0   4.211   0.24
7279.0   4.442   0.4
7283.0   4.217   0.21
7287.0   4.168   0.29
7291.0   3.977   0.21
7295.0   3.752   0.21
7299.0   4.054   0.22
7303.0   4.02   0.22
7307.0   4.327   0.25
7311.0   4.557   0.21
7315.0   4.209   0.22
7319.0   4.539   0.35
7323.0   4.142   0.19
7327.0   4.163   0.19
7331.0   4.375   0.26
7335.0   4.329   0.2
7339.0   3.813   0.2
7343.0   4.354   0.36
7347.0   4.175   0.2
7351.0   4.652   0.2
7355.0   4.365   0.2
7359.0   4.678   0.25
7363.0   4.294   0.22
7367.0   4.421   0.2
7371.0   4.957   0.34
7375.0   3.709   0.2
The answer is 4.19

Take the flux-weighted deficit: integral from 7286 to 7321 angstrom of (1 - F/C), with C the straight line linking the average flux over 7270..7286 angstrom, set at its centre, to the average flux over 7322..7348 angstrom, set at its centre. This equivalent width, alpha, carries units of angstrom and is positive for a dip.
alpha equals 0.6 angstrom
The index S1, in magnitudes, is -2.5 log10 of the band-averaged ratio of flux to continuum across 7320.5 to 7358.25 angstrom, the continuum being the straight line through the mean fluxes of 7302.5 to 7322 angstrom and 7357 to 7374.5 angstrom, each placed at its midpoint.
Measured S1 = 0.04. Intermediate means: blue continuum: 4.34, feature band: 4.28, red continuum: 4.51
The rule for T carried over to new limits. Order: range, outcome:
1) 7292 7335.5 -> 4.21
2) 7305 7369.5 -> 4.34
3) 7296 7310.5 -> 4.15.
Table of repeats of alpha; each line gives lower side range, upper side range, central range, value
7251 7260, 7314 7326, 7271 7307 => 1.2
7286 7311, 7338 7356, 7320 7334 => -0.2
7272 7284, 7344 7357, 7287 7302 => 1.2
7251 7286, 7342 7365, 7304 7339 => 0.5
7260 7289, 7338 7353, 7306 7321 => -0.5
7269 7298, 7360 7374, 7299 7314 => 0.0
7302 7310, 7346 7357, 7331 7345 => 0.5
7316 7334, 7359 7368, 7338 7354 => 0.3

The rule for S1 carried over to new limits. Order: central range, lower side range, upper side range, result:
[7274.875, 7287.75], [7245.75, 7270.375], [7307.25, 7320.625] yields 0.005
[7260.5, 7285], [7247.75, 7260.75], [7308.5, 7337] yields 0.006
